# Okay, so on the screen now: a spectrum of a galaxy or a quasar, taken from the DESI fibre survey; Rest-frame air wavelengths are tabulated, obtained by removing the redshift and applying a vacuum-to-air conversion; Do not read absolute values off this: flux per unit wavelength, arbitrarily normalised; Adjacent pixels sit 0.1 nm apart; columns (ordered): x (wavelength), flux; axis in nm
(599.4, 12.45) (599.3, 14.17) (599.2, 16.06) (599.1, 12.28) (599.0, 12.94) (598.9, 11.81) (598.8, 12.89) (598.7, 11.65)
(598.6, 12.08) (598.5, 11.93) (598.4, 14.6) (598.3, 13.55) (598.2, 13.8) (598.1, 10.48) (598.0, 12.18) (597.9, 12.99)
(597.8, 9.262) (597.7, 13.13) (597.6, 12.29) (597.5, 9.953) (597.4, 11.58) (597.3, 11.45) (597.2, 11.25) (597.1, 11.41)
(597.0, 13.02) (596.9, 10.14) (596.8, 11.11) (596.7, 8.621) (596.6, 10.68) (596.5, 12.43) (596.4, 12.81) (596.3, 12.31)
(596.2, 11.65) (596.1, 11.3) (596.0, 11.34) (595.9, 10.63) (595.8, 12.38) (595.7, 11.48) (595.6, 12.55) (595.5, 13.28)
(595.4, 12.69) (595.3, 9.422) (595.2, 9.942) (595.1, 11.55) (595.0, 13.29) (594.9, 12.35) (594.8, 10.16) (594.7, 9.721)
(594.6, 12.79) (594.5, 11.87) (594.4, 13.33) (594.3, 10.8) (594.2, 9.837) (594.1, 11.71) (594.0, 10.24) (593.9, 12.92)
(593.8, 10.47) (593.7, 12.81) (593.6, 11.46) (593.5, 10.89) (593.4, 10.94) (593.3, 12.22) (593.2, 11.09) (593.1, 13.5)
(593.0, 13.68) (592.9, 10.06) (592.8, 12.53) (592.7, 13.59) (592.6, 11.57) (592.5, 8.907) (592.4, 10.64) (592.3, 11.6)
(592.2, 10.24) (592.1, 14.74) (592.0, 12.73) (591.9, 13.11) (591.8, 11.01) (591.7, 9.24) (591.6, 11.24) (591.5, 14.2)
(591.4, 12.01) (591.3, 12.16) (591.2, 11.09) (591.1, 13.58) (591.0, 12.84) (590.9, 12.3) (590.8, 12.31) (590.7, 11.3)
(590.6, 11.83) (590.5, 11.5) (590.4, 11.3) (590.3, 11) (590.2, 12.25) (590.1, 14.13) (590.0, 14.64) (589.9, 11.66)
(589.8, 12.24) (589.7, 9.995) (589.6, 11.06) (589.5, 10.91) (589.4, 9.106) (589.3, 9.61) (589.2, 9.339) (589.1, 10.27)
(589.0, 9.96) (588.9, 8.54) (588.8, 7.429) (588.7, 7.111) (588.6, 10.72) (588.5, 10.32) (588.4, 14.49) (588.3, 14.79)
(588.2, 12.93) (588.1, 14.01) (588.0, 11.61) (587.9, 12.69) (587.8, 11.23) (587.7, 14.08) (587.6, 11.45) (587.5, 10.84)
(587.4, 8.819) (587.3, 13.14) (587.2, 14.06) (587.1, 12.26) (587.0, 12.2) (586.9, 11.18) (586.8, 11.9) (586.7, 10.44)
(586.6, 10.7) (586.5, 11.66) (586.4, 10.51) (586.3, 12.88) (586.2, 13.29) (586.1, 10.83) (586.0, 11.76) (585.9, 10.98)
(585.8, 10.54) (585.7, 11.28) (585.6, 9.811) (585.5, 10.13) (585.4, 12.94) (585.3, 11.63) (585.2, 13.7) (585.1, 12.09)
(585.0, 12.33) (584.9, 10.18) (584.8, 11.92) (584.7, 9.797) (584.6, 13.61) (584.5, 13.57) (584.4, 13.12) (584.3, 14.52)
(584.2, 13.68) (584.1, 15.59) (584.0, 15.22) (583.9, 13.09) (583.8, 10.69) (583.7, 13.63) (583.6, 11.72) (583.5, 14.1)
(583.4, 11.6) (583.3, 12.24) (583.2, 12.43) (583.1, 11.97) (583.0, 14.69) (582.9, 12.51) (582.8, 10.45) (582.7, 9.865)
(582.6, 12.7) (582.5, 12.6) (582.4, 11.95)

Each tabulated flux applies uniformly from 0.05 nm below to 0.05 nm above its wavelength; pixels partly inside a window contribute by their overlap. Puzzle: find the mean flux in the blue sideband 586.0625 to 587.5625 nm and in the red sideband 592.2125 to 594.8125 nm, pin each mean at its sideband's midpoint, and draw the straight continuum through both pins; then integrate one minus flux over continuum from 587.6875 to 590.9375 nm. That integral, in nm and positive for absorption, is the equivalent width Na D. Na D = 0.06 nm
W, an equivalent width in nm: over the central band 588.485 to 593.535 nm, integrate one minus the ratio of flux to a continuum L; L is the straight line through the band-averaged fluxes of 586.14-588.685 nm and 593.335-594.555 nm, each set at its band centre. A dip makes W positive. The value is 0.13 nm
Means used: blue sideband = 12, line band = 11.4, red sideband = 11.5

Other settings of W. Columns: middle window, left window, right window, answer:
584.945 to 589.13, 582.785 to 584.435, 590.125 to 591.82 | 0.335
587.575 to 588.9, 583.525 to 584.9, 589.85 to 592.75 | 0.086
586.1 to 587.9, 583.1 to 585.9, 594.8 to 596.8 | 0.059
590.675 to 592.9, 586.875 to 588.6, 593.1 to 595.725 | -0.009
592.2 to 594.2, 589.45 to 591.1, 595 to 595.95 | 0.043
